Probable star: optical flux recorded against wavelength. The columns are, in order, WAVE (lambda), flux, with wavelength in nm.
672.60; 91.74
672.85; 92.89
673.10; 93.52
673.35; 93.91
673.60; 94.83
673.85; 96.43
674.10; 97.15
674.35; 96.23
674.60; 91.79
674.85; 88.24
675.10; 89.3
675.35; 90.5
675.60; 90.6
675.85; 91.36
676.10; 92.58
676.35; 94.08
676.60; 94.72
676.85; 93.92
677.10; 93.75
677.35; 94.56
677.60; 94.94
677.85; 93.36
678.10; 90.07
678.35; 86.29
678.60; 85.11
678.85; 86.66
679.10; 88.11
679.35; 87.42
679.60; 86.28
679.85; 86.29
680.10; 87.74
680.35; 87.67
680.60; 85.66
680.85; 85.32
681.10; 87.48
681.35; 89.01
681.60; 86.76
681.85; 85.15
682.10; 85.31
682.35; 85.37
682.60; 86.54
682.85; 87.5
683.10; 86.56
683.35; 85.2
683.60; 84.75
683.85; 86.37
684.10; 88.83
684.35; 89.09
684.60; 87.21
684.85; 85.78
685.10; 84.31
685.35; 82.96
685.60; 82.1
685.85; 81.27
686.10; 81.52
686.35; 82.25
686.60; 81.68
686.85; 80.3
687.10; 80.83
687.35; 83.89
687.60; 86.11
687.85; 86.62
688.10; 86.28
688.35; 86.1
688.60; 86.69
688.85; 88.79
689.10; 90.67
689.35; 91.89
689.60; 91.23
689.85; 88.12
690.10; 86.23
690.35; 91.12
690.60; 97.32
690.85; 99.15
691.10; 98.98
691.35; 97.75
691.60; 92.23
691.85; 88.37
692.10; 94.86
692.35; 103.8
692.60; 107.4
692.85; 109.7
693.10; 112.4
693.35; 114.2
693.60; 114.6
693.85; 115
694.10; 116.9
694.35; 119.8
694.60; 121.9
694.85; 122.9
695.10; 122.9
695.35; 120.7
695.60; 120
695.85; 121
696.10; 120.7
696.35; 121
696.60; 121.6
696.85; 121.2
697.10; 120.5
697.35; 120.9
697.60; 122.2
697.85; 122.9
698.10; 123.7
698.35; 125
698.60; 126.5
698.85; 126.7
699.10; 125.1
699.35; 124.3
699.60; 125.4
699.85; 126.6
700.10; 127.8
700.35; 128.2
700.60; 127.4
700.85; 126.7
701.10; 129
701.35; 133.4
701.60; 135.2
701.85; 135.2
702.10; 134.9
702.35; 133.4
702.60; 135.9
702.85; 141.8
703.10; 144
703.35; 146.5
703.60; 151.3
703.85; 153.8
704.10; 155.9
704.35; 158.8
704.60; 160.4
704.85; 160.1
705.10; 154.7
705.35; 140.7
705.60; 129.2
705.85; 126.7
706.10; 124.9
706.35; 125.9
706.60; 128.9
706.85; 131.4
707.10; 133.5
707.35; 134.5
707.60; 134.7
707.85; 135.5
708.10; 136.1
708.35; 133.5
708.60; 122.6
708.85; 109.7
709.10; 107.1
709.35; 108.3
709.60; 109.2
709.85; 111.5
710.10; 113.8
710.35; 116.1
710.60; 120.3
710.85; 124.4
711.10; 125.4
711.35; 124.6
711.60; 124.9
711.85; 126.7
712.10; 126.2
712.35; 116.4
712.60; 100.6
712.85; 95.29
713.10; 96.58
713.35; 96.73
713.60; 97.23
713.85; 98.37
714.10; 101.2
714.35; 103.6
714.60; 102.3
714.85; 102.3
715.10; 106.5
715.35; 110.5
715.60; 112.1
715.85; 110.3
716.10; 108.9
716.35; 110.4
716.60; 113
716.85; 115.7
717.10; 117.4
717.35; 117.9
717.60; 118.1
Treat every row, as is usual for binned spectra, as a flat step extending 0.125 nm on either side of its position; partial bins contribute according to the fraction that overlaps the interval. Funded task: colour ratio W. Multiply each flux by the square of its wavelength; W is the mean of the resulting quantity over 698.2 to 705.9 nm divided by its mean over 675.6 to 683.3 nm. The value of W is 1.65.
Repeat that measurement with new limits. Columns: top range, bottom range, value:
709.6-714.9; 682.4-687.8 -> 1.42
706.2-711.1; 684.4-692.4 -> 1.48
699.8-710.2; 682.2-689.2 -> 1.65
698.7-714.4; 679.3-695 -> 1.45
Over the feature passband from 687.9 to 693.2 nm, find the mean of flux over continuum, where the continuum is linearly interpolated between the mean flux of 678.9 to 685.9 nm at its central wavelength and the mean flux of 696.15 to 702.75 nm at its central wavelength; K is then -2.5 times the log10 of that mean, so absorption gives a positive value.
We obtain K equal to 0.12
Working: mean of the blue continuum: 86.2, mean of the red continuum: 127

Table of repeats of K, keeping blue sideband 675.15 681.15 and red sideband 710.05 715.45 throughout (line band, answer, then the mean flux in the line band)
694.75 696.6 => -0.21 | 121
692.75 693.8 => -0.15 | 113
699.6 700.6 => -0.23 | 127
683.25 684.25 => 0.08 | 86.4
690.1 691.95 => 0.03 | 94.5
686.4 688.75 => 0.13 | 84.3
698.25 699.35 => -0.23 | 126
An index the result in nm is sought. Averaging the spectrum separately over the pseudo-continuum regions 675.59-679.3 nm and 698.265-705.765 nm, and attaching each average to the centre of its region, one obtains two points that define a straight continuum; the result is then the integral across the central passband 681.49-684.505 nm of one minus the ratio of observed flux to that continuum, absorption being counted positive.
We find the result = 0.452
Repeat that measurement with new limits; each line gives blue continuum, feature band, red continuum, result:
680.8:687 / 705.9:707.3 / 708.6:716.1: -0.32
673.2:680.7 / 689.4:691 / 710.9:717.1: 0.09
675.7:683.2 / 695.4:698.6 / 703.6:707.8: 0.05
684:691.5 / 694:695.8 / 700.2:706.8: -0.16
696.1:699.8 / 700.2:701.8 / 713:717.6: -0.13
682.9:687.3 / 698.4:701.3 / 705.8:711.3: -0.48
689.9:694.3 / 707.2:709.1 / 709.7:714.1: -0.30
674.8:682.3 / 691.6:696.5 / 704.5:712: -0.19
